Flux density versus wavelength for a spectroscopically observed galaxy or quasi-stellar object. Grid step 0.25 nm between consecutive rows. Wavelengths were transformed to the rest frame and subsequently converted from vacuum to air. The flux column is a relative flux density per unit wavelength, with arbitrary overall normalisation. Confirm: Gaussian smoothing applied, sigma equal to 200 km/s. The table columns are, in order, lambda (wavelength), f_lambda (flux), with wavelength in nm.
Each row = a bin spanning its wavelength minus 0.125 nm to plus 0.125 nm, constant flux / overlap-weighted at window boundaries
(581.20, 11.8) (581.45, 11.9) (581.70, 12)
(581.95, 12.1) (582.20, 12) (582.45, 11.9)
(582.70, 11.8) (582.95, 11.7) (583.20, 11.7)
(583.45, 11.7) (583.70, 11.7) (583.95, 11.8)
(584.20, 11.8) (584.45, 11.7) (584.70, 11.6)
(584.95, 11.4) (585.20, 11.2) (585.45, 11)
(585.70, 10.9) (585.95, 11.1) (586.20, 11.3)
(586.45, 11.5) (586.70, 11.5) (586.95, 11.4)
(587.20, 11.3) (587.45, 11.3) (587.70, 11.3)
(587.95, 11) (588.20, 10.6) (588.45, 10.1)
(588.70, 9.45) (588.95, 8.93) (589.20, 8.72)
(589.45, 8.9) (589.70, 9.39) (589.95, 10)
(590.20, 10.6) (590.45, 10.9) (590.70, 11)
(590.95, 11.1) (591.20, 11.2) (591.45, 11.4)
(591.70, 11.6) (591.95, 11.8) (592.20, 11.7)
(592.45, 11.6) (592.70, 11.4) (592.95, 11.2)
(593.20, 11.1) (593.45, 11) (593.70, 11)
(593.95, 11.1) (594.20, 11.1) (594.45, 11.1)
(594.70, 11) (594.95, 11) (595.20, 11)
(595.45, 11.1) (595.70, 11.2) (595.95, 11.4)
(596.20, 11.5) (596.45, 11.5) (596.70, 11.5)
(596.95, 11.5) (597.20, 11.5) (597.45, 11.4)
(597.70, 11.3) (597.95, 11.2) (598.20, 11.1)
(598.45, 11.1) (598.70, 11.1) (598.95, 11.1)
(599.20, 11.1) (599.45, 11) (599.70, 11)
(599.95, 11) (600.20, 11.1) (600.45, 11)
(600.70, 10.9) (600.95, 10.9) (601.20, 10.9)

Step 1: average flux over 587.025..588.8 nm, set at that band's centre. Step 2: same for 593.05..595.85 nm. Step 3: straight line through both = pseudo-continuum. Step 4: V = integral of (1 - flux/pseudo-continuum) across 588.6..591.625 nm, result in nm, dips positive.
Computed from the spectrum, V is 0.20 nm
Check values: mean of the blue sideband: 10.8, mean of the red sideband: 11.1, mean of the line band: 10.2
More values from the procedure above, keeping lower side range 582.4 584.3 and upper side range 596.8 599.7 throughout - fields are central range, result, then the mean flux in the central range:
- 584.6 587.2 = 0.08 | 11.3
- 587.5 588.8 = 0.12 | 10.6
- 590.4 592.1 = 0.02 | 11.3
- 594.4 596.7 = 0.02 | 11.2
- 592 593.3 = 0.00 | 11.4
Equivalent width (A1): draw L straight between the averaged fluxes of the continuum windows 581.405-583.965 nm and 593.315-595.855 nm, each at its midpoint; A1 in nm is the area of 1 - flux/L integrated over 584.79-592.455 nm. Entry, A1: 0.435 nm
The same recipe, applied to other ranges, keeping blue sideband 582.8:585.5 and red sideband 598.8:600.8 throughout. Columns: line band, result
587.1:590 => 0.35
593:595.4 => 0.04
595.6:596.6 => -0.02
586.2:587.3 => 0.01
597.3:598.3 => -0.01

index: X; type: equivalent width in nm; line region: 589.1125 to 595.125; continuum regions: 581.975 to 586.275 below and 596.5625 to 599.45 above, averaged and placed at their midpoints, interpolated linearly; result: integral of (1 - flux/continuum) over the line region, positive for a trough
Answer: 0.26 nm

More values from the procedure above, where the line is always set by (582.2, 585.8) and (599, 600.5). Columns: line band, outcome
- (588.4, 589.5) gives 0.22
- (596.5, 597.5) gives -0.03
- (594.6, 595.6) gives 0.02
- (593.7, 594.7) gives 0.01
